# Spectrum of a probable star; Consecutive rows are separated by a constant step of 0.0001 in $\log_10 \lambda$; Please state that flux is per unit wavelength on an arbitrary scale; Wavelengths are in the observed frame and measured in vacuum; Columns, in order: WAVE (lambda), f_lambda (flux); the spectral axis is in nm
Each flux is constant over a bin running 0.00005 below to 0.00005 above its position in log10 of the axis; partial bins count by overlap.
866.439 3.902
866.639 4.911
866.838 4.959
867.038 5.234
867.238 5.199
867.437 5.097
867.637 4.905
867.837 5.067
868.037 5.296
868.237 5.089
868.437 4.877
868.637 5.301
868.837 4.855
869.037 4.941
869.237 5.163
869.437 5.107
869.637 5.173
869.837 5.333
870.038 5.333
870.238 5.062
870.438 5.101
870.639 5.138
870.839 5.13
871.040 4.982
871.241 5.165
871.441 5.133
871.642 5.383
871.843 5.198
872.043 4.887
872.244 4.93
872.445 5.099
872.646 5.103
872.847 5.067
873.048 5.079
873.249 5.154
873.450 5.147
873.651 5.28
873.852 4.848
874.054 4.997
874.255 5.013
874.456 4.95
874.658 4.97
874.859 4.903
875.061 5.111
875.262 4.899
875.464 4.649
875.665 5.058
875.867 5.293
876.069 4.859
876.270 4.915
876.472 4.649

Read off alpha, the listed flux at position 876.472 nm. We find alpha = 4.649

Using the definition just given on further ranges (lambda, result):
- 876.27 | 4.915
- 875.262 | 4.899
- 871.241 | 5.165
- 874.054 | 4.997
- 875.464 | 4.649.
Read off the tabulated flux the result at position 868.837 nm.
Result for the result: 4.855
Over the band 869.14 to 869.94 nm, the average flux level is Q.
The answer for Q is 5.19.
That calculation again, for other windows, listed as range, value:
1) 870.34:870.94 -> 5.12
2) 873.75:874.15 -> 4.92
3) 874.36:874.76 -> 4.96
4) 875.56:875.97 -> 5.17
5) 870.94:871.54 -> 5.1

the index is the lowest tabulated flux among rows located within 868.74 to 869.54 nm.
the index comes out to 4.855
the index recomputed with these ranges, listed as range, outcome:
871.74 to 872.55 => 4.887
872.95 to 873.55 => 5.079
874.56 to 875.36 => 4.899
